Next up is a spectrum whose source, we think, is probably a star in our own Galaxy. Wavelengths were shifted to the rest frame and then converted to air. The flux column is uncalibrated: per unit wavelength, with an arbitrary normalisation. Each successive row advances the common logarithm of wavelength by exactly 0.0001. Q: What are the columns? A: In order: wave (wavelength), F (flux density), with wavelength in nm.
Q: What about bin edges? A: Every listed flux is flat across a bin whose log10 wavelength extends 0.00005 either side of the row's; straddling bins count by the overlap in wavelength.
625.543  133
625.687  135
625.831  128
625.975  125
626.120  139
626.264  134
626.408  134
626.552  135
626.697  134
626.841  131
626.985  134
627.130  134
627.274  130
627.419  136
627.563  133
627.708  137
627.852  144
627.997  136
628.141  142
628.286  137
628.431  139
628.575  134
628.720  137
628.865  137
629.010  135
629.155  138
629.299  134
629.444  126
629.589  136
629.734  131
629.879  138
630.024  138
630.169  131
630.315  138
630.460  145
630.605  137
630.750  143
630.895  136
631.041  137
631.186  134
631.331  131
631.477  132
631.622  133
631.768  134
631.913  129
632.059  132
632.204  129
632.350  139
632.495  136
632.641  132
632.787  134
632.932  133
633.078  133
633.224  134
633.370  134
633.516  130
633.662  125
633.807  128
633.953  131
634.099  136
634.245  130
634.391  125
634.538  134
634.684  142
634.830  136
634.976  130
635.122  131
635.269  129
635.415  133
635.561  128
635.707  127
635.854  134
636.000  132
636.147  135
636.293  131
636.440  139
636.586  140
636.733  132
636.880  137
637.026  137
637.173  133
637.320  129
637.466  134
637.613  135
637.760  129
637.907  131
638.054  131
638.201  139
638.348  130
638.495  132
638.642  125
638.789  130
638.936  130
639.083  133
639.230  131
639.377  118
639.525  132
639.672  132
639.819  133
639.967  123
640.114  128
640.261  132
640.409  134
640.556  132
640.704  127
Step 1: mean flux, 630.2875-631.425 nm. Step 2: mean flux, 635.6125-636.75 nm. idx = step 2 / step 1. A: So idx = 1.0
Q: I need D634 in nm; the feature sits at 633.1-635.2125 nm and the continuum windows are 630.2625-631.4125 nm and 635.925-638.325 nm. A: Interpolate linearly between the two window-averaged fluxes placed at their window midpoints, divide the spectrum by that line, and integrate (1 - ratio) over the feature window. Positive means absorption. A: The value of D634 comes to 0.06 nm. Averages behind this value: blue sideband 138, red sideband 134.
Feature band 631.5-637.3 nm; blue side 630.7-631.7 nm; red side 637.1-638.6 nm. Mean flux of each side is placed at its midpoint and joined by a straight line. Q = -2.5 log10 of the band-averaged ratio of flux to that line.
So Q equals 0.01 mag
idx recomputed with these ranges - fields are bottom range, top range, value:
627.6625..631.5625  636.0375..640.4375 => 0.97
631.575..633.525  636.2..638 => 1.01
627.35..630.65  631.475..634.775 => 0.97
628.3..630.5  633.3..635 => 0.97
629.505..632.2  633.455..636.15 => 0.97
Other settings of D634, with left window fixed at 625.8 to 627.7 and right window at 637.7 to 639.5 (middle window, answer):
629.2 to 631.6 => -0.06 nm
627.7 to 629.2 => -0.06 nm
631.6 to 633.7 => -0.02 nm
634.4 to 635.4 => -0.02 nm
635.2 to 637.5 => -0.05 nm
